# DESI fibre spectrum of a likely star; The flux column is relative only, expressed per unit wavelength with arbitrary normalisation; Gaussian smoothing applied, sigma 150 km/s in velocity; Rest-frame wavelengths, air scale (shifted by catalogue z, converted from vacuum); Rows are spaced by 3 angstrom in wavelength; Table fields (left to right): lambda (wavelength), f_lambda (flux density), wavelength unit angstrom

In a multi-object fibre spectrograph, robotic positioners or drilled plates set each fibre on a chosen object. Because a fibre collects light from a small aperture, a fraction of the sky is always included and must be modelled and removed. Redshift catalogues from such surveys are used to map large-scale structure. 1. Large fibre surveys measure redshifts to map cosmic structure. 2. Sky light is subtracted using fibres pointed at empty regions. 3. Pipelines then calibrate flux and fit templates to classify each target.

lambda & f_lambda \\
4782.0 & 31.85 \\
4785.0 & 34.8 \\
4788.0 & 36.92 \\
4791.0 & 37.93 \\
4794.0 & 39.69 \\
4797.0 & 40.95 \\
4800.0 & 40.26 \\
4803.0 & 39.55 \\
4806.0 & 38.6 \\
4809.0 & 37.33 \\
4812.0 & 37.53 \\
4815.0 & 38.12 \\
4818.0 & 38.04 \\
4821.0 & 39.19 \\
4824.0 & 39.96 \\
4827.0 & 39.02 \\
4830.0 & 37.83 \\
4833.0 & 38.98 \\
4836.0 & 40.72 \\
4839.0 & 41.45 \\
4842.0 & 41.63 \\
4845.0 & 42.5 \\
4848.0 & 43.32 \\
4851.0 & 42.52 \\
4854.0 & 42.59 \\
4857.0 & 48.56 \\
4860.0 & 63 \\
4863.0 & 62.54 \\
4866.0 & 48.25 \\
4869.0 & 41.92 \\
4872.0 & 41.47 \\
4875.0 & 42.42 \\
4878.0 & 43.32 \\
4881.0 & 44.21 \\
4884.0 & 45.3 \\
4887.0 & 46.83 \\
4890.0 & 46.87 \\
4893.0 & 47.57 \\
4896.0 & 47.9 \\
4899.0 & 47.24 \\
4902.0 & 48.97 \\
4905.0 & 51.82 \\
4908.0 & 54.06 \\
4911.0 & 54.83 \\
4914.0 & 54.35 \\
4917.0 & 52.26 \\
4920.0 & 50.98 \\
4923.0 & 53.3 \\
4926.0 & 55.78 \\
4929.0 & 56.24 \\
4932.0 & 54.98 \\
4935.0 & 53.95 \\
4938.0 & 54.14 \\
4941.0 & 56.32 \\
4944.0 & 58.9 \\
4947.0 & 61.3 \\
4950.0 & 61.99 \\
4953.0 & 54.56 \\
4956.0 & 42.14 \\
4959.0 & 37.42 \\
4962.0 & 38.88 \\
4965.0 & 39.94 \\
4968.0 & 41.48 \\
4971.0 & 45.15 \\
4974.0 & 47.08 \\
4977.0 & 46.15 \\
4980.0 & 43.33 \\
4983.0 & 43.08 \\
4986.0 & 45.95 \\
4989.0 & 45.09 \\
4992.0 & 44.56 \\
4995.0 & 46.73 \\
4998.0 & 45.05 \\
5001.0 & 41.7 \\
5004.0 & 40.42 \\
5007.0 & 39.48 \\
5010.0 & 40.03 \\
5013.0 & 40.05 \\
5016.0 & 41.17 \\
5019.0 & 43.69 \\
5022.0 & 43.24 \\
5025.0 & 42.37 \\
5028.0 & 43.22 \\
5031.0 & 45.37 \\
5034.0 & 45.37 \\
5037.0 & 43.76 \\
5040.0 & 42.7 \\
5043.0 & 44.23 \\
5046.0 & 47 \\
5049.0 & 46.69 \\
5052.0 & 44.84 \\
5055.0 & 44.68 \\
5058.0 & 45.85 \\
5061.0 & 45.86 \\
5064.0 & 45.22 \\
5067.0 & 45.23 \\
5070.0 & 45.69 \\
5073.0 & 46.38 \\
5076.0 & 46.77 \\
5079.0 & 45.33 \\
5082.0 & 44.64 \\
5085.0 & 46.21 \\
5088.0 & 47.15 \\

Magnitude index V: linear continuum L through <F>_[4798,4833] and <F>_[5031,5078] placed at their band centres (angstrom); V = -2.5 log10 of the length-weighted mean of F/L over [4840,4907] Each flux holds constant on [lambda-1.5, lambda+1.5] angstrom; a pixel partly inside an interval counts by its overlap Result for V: -0.16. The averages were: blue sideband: 38.7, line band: 46.9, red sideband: 45.4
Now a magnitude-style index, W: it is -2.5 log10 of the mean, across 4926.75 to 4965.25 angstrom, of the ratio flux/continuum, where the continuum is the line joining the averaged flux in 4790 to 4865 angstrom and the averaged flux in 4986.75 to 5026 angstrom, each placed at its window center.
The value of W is -0.22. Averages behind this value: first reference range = 42.1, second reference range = 42.7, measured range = 52.1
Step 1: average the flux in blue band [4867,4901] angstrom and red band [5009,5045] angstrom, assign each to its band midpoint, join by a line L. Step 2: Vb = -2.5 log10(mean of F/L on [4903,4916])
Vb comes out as -0.195 mag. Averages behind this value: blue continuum 45.1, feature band 53.5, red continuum 43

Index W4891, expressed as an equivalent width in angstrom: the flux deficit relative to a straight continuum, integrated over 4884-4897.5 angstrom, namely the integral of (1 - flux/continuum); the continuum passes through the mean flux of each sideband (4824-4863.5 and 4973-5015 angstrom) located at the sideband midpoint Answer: -0.9 angstrom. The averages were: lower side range 44.3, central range 47.1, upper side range 43.4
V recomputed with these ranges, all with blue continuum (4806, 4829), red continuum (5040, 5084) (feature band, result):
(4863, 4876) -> -0.148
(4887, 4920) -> -0.226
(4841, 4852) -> -0.086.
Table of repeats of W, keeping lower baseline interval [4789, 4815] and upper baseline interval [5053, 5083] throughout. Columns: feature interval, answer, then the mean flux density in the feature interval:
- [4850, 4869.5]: -0.24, 50.5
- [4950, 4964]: -0.06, 45.1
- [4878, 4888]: -0.10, 45.1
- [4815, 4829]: 0.01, 38.9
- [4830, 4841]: -0.01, 40.1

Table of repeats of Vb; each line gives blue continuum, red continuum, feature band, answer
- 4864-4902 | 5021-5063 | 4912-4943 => -0.195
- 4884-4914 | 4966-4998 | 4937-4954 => -0.232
